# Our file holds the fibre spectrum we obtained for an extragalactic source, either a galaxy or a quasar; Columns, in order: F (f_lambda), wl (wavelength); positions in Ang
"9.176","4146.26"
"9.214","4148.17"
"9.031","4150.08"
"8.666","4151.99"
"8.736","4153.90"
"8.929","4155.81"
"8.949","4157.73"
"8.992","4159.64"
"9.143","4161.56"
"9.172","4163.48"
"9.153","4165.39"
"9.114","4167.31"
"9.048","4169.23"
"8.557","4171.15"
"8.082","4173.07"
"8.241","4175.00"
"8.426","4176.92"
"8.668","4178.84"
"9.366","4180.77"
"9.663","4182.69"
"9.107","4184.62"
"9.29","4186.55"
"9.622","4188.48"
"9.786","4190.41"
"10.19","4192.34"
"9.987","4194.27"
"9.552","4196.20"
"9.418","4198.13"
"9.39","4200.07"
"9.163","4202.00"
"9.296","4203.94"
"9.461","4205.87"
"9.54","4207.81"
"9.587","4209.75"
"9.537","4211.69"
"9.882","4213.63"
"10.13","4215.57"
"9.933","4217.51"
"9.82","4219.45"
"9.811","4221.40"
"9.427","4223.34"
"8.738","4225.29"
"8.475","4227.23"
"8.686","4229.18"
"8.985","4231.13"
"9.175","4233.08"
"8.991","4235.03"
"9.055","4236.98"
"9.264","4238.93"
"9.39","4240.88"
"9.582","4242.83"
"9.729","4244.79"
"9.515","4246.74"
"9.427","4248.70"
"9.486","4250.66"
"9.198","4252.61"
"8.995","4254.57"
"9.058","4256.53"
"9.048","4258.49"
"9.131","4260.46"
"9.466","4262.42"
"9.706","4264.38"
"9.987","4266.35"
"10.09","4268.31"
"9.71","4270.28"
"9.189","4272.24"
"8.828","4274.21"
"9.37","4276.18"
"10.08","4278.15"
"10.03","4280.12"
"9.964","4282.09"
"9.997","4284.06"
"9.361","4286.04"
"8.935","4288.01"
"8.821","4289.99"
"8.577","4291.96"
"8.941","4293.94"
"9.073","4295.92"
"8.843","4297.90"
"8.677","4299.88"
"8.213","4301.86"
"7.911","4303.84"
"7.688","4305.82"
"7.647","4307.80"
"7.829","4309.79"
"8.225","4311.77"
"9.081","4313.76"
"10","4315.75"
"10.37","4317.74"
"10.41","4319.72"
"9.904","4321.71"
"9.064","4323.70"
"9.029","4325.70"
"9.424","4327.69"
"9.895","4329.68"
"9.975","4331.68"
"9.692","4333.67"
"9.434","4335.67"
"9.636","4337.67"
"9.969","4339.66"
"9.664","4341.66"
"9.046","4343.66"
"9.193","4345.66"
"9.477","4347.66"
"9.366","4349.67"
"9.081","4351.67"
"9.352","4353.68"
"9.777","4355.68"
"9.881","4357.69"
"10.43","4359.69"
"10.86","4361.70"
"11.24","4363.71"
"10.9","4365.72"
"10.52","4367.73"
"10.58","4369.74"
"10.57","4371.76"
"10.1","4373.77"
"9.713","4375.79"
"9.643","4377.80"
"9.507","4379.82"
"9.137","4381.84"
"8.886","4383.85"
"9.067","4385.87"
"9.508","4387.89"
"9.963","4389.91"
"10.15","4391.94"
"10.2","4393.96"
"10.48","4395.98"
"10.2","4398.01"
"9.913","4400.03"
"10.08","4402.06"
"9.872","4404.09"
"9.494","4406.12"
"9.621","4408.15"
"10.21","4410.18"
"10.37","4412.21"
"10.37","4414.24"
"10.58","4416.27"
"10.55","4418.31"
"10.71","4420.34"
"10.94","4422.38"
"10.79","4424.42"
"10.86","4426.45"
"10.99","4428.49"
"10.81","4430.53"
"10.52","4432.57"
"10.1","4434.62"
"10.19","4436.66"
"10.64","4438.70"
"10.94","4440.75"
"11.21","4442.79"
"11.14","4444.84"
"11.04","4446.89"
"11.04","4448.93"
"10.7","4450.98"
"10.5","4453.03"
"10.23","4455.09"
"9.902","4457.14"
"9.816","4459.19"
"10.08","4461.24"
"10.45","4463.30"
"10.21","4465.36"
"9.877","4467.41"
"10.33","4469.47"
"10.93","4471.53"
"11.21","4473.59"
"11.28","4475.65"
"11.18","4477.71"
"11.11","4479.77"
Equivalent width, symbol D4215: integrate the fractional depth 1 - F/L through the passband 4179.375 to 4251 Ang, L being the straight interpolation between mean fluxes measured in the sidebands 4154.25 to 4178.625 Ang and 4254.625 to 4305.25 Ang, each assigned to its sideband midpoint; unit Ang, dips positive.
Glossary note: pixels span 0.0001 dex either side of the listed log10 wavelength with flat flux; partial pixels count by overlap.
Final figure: -3.6 Ang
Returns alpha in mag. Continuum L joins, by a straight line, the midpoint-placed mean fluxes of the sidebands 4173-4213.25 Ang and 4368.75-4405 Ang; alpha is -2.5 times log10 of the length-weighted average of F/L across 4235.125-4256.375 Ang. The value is 0.02 mag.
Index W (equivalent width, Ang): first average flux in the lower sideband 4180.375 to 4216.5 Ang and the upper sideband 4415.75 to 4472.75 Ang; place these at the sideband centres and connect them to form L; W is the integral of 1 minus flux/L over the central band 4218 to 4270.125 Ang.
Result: 2.3 Ang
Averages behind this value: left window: 9.58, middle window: 9.33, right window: 10.6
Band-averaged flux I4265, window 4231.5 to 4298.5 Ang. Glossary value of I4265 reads 9.35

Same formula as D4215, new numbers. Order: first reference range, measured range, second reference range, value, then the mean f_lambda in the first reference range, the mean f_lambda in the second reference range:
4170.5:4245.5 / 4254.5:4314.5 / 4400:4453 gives 4.24 Ang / 9.31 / 10.5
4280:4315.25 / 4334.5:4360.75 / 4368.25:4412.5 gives -0.59 Ang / 8.75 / 9.87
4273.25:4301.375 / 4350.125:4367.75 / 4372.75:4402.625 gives -1.04 Ang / 9.23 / 9.77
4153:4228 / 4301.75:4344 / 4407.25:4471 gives 3.08 Ang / 9.27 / 10.5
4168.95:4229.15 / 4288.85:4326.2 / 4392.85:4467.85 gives 3.74 Ang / 9.32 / 10.4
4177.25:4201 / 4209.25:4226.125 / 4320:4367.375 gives -0.23 Ang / 9.47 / 9.77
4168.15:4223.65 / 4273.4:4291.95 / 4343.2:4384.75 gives 0.37 Ang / 9.38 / 9.88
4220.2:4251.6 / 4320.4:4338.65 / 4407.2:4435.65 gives 0.58 Ang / 9.24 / 10.5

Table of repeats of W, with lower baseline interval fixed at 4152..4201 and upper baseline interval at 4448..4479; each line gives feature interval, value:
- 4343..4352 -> 0.6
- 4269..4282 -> 0.0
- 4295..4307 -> 1.7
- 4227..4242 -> 0.6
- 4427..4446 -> -0.6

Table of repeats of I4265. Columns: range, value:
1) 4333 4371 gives 9.91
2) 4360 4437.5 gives 10.2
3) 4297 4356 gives 9.19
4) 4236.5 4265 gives 9.34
